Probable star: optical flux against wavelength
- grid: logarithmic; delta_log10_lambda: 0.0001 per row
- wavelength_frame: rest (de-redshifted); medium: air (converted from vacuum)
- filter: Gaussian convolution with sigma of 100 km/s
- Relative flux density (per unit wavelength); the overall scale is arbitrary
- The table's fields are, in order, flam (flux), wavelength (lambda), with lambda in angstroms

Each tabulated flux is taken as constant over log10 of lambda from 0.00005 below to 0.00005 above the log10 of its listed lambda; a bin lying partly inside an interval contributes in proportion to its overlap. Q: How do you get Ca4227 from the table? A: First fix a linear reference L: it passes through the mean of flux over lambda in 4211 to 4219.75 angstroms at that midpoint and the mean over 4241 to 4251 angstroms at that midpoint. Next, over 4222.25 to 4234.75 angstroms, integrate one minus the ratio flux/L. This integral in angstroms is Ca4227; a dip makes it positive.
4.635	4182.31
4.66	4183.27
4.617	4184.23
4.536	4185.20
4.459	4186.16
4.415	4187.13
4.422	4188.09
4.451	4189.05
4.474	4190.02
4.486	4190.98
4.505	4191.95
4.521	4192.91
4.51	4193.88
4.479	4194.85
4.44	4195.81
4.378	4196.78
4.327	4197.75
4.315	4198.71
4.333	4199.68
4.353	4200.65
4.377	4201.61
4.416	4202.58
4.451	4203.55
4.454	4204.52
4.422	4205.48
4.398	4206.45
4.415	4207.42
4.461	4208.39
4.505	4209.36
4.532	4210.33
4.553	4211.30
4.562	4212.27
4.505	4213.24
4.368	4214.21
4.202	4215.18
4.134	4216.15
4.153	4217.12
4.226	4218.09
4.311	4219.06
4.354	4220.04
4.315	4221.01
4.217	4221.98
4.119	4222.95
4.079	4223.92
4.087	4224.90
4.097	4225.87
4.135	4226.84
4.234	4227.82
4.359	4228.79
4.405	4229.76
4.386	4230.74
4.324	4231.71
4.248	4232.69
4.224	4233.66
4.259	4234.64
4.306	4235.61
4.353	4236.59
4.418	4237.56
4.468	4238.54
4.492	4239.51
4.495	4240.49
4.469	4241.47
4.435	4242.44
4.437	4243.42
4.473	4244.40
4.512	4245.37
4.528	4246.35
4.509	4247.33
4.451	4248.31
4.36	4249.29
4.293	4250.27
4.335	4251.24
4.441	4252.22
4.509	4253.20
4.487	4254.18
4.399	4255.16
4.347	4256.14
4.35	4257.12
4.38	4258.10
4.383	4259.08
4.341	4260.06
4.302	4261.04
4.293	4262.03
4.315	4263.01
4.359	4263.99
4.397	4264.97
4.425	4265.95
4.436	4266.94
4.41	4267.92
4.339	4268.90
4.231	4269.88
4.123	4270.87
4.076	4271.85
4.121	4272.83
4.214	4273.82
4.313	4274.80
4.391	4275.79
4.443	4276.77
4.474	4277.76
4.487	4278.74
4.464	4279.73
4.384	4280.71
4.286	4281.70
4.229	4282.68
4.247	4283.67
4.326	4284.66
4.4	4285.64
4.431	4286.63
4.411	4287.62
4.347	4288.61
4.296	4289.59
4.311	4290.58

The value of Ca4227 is 0.4 angstroms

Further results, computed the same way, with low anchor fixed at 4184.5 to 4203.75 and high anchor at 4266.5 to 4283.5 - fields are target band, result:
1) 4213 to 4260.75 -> 0.3 angstroms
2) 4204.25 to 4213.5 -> -0.1 angstroms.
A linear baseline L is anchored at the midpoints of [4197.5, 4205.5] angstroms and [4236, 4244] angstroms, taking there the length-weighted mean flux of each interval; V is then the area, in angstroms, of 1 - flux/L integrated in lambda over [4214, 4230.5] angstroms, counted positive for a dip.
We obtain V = 0.7 angstroms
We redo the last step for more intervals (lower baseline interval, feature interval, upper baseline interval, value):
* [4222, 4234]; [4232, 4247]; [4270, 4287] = -0.6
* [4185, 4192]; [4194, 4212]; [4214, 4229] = -0.3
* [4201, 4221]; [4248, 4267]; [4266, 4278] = -0.3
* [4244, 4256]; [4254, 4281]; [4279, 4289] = 0.3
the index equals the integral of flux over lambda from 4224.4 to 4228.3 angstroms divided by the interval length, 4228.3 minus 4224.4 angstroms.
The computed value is 4.13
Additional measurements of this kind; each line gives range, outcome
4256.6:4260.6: 4.37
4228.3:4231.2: 4.39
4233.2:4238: 4.31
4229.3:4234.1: 4.32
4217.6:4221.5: 4.3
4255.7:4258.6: 4.36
